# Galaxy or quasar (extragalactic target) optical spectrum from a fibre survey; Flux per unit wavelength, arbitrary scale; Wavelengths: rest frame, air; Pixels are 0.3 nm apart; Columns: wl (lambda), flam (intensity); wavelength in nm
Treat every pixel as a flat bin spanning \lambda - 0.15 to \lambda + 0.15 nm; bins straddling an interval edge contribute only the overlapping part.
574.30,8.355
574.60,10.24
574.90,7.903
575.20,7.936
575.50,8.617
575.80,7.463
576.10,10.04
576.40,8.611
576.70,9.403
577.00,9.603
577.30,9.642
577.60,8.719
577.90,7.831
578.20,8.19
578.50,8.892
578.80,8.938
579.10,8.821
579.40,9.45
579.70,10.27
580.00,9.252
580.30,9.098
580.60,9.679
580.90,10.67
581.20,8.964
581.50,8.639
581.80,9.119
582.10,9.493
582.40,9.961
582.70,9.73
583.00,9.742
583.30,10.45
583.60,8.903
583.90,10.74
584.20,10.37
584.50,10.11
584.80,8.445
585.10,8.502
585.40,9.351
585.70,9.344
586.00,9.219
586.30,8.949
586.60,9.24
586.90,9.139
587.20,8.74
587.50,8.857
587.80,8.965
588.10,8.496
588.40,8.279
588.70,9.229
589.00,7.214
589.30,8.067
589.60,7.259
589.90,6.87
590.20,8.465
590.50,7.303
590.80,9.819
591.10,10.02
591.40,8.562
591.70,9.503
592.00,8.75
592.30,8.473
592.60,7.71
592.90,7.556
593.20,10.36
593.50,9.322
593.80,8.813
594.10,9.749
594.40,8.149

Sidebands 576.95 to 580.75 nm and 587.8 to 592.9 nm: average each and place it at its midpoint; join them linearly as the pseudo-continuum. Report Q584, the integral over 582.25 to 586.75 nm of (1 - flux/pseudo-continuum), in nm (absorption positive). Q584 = -0.41 nm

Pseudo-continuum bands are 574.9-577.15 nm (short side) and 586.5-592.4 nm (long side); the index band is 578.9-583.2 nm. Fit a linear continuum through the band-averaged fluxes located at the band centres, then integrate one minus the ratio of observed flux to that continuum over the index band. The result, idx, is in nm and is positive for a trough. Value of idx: -0.41 nm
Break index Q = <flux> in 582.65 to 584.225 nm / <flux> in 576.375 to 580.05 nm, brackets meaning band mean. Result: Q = 1.1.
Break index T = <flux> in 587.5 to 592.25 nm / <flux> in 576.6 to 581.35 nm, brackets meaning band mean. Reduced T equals 0.9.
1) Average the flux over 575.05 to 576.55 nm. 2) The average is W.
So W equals 8.53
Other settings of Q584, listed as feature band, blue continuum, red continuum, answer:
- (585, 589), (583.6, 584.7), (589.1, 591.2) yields 0.13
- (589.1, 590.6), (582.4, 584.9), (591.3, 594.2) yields 0.26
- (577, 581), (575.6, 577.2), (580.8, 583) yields 0.03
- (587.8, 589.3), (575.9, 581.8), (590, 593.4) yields 0.09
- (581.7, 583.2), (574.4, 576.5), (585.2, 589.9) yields -0.17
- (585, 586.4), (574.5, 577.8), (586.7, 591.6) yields -0.08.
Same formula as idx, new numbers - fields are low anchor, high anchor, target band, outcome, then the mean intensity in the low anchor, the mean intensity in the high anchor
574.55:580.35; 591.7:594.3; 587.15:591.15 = 0.24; 8.92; 8.87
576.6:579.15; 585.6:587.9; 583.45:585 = -0.12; 8.89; 9.05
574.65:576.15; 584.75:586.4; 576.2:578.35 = -0.09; 8.41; 9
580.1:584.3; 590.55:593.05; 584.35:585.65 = 0.04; 9.67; 8.74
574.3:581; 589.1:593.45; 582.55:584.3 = -0.23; 9.03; 8.48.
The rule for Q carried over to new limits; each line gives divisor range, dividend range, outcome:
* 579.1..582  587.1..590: 0.87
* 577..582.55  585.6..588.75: 0.97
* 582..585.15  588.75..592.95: 0.85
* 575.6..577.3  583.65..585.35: 1.06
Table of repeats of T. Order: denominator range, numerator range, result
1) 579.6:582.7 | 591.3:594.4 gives 0.93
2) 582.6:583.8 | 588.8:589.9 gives 0.77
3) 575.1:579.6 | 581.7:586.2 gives 1.08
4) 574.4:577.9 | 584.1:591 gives 0.98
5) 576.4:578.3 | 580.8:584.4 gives 1.09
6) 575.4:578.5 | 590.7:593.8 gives 1.02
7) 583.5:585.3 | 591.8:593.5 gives 0.91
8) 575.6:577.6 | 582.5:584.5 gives 1.10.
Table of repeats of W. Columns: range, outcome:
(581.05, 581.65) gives 8.8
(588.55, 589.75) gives 7.94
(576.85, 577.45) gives 9.62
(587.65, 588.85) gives 8.74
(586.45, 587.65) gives 8.99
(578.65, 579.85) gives 9.37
